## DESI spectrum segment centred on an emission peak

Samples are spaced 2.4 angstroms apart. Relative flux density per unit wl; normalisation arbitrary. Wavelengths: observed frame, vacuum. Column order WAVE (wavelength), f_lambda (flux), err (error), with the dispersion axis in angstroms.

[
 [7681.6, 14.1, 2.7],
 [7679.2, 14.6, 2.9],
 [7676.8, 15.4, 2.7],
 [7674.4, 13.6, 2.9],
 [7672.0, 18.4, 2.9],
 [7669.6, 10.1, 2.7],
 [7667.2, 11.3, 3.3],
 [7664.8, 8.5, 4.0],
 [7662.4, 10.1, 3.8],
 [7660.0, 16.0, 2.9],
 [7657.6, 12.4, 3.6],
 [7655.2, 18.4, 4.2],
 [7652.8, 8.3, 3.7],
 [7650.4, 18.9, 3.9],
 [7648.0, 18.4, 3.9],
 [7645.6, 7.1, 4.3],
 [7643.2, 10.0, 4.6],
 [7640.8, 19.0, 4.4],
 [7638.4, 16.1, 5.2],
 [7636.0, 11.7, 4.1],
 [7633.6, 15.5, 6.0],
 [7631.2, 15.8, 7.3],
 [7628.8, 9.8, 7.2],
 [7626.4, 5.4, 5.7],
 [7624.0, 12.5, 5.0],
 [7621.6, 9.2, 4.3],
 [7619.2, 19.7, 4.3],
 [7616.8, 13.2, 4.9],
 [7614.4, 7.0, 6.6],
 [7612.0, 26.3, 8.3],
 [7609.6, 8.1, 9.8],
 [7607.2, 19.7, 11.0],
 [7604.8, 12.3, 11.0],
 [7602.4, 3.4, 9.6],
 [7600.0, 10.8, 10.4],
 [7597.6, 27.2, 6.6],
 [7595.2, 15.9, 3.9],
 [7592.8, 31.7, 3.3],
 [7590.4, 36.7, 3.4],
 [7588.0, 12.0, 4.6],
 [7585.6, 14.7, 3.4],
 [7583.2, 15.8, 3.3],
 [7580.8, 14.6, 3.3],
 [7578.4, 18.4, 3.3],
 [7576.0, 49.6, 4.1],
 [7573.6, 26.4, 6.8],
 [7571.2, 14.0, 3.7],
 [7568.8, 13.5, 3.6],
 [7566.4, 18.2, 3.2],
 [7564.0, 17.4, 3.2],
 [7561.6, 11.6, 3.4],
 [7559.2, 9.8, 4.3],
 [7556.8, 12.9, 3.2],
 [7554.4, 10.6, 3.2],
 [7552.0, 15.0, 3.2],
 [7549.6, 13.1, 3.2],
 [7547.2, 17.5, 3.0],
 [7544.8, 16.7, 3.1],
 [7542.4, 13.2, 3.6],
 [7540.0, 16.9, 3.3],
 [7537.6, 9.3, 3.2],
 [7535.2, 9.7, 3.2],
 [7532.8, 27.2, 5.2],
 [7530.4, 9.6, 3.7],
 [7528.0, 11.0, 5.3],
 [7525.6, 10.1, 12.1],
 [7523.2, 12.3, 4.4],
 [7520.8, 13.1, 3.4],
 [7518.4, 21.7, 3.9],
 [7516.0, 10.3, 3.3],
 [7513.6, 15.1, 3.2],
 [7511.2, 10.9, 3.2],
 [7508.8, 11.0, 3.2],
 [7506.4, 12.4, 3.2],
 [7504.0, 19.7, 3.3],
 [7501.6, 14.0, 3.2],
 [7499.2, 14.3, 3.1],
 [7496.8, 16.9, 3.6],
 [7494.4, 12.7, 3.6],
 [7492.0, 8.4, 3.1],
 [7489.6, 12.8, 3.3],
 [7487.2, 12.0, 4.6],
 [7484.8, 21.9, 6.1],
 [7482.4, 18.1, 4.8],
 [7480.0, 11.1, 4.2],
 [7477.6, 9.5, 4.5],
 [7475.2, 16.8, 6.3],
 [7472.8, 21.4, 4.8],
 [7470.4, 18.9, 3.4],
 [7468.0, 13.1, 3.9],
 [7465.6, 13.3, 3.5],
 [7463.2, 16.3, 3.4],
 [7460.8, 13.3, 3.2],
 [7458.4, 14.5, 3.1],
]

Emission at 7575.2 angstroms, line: [S II] 6716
